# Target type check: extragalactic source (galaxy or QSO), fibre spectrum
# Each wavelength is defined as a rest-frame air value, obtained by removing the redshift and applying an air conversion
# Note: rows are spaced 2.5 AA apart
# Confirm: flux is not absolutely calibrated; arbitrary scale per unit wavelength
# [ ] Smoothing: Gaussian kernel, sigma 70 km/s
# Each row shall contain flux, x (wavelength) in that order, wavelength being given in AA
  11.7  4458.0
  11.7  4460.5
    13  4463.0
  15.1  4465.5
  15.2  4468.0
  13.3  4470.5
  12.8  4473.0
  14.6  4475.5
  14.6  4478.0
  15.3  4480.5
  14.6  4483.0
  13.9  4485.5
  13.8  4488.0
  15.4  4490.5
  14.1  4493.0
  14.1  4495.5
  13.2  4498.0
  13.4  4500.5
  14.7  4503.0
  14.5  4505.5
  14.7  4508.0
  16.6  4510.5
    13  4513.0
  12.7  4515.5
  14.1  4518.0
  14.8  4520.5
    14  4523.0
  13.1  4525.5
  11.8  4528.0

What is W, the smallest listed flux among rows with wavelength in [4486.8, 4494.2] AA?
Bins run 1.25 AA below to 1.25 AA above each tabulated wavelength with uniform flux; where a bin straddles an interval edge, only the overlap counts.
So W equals 13.8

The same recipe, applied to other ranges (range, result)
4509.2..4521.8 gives 12.7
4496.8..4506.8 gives 13.2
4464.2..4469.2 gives 15.1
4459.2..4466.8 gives 11.7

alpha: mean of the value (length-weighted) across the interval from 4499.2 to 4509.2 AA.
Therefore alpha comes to 14.3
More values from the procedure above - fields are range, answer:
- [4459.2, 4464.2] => 12.3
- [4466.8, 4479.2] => 14.1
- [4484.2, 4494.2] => 14.3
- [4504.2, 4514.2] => 14.7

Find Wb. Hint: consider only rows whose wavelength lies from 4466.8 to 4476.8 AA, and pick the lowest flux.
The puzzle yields 12.8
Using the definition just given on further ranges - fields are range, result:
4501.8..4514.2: 13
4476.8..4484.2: 14.6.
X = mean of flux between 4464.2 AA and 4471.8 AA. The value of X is 14.5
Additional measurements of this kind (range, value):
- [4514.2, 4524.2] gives 13.9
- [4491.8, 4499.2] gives 13.8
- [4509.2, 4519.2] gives 14.1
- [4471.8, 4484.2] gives 14.4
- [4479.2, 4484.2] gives 14.9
